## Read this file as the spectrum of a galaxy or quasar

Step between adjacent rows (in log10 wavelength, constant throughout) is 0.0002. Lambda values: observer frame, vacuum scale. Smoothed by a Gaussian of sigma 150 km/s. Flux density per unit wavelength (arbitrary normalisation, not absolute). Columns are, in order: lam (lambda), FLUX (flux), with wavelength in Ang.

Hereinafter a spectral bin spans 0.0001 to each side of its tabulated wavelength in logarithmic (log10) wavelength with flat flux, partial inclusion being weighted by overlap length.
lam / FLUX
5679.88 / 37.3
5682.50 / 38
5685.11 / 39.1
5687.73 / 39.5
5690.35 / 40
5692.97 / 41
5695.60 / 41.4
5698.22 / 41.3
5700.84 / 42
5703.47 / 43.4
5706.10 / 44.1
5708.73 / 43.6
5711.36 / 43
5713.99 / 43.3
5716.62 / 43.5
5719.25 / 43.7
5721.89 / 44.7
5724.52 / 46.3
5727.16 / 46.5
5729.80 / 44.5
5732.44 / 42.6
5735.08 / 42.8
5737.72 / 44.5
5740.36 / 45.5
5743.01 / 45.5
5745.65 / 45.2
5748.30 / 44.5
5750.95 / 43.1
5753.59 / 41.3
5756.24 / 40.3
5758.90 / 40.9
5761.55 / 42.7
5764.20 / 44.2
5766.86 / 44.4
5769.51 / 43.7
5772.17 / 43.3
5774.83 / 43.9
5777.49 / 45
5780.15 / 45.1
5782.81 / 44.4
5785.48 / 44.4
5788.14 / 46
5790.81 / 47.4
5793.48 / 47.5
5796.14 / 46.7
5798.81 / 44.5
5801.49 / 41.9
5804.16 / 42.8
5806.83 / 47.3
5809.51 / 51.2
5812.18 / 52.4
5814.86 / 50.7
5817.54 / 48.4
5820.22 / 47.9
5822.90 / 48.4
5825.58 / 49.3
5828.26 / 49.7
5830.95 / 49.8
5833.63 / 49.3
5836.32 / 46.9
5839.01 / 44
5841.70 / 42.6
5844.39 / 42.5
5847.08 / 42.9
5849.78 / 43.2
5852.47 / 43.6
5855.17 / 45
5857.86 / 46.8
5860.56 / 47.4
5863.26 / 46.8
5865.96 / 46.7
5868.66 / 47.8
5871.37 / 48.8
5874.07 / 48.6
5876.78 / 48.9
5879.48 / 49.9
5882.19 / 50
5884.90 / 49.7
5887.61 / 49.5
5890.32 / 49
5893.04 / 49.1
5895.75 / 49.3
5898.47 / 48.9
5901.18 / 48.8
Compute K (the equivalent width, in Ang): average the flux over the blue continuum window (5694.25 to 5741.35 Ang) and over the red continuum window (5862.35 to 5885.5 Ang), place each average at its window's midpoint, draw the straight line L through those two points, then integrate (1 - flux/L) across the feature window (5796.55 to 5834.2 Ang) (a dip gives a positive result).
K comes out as -1.0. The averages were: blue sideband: 43.7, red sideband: 48.6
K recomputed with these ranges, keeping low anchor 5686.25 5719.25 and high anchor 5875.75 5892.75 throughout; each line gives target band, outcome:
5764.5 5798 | 0.2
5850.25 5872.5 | 1.0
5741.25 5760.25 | 0.5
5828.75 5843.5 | 0.3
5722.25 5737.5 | -0.4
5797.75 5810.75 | 0.2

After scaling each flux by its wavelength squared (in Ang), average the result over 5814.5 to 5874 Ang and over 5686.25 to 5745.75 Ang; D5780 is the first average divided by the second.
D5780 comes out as 1.13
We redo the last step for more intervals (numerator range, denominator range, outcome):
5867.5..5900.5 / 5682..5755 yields 1.21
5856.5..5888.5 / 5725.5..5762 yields 1.16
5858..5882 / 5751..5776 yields 1.17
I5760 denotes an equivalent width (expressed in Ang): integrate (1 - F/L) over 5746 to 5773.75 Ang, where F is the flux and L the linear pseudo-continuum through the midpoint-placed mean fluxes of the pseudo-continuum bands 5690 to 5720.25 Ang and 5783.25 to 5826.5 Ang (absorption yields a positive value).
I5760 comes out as 1.4 Ang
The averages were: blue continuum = 42.6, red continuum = 47.2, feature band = 42.9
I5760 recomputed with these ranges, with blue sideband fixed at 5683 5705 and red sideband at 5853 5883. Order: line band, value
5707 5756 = -1.94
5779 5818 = -1.45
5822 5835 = -0.89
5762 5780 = -0.07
